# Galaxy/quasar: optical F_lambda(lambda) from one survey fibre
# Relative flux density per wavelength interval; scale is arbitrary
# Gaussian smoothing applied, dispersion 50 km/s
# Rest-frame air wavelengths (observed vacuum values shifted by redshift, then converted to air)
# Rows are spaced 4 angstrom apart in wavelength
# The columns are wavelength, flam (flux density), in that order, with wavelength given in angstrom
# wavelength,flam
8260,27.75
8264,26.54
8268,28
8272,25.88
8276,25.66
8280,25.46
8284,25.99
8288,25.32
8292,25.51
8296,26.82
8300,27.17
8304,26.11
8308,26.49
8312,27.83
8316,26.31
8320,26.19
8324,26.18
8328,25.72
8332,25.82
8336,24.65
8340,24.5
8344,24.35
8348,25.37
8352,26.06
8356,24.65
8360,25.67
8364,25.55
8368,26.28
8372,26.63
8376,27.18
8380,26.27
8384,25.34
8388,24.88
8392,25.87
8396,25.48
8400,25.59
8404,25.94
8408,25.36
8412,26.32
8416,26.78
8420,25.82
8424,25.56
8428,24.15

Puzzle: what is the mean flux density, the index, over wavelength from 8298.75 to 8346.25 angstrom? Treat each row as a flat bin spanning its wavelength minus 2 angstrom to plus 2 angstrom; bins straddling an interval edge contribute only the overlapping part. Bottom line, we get 25.9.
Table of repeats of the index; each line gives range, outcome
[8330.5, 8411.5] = 25.6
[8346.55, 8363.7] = 25.5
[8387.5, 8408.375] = 25.6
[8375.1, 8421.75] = 25.9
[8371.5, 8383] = 26.6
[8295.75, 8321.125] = 26.7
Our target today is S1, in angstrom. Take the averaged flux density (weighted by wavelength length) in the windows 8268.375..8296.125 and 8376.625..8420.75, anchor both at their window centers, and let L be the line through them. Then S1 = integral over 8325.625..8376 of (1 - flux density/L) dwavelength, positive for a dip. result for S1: 0.6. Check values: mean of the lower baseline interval 25.9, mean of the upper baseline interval 25.8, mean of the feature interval 25.5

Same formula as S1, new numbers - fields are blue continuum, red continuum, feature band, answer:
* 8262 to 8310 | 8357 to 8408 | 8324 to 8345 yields 0.7 angstrom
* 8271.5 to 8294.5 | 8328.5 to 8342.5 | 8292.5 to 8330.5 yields -1.7 angstrom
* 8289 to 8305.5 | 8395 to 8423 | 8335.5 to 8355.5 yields 0.9 angstrom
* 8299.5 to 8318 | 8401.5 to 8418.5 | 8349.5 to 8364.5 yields 0.5 angstrom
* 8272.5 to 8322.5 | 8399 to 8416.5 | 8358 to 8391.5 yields 0.1 angstrom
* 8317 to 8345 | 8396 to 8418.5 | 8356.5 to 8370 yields 0.0 angstrom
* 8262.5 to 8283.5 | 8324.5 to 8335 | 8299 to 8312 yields -0.4 angstrom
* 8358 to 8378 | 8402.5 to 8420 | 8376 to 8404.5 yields 0.5 angstrom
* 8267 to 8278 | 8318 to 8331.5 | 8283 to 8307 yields 0.0 angstrom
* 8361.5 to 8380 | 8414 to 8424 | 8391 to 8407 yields 0.3 angstrom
